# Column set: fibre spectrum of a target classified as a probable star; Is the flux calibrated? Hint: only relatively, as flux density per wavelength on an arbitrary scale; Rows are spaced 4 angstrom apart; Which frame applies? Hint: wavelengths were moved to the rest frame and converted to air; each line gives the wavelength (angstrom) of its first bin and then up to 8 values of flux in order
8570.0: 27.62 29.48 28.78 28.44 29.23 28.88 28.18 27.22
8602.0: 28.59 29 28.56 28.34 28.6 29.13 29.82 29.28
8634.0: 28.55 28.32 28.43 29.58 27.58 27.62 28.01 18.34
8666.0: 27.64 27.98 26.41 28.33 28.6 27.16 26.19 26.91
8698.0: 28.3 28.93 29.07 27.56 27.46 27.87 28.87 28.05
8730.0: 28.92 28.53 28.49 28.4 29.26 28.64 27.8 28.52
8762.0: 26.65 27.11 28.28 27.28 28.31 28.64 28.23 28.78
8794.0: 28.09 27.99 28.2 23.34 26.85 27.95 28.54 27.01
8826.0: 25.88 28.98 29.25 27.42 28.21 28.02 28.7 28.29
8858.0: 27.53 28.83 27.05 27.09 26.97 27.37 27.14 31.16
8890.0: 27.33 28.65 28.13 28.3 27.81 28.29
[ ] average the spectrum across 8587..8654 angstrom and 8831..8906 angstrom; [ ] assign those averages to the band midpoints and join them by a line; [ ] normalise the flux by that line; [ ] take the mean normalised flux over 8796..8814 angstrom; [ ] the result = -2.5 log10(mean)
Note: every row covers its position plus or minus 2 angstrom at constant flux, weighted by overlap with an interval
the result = 0.06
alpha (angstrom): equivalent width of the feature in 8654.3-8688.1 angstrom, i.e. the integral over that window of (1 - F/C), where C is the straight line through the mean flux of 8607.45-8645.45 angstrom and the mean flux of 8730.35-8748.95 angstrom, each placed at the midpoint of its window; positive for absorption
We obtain 2.5 angstrom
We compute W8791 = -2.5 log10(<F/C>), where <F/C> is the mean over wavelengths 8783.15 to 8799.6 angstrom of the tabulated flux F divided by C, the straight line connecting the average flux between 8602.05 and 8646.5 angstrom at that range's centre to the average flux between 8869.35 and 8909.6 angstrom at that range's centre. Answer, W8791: 0.00 mag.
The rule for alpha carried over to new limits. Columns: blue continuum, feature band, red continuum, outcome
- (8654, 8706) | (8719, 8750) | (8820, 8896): -1.50 angstrom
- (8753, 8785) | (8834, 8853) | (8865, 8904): -0.22 angstrom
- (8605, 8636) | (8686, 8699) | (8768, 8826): 0.61 angstrom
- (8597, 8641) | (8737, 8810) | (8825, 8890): 1.03 angstrom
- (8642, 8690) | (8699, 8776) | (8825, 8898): -2.23 angstrom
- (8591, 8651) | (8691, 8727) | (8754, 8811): 0.02 angstrom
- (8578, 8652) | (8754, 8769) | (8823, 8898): 0.38 angstrom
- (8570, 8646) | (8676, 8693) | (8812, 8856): 0.56 angstrom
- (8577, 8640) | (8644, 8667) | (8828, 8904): 1.75 angstrom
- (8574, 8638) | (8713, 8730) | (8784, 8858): 0.00 angstrom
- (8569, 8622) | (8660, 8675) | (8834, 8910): 1.81 angstrom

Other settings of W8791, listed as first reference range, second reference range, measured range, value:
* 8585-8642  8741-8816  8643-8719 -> 0.04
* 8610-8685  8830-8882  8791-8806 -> 0.01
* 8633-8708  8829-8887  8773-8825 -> 0.01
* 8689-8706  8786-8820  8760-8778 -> 0.01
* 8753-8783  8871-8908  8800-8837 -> 0.02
